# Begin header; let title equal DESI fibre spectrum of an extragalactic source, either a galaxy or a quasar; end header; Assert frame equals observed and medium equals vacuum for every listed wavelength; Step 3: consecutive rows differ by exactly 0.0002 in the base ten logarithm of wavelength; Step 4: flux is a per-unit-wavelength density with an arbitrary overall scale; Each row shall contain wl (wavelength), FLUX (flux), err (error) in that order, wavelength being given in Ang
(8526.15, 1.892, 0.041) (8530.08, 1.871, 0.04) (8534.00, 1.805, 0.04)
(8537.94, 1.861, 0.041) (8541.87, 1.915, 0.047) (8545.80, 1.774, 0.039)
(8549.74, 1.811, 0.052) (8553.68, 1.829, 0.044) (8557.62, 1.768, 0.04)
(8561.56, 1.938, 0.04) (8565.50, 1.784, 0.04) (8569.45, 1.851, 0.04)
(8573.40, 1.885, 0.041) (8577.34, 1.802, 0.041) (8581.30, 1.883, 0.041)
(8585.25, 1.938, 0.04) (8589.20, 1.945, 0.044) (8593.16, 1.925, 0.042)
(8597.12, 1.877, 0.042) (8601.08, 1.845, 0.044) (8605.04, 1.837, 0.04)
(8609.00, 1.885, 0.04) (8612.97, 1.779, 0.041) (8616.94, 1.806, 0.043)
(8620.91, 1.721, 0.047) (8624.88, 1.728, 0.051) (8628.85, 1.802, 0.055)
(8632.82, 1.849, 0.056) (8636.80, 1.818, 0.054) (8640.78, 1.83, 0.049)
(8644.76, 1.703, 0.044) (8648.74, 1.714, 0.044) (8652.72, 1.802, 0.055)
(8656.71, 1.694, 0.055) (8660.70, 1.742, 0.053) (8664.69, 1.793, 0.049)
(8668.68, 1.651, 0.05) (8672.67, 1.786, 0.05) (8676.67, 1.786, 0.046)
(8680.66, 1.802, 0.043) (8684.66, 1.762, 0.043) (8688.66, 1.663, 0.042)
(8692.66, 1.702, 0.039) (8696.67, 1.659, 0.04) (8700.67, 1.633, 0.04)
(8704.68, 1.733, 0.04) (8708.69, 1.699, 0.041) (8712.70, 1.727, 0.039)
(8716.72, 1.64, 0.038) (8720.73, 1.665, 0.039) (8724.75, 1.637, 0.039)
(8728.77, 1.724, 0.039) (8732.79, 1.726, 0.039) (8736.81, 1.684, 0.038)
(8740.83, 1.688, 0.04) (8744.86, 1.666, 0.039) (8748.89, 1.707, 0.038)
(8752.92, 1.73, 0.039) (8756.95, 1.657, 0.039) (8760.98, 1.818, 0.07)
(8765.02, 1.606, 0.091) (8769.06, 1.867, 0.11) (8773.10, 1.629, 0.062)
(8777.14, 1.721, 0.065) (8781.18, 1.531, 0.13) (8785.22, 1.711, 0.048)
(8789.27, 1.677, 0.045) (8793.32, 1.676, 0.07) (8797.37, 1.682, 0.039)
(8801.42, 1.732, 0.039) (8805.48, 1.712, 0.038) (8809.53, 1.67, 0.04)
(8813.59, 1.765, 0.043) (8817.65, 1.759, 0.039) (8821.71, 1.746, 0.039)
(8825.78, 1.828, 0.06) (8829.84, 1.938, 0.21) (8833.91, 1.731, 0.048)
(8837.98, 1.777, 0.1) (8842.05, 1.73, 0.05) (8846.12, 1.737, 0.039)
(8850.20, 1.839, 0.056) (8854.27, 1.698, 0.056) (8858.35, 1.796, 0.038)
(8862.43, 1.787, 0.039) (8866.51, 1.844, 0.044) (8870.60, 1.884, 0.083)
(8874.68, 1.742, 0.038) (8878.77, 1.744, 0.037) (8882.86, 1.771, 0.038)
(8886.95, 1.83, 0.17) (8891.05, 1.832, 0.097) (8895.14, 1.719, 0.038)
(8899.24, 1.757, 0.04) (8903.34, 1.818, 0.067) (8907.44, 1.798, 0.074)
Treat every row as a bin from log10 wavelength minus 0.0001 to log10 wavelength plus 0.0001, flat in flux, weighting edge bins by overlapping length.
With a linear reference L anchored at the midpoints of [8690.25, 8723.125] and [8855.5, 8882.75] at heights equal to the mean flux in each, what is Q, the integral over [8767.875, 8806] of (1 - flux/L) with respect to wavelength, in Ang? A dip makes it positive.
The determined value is 1.0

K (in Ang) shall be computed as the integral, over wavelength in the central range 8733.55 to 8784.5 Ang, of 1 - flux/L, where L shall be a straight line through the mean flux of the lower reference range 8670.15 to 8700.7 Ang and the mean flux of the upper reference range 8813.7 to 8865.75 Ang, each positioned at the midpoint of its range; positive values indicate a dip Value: 1.8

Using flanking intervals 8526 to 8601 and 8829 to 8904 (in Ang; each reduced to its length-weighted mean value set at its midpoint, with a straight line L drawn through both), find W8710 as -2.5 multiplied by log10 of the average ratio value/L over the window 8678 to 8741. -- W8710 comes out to 0.08 mag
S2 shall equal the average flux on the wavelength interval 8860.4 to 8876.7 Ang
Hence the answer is 1.81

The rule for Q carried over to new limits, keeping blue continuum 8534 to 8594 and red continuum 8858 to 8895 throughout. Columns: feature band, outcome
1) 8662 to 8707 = 2.7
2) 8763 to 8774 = 0.7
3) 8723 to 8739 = 1.2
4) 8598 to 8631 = 0.8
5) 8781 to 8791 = 0.9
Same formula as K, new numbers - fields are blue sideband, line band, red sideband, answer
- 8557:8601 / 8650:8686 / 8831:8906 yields 1.74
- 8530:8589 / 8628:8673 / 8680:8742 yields -0.18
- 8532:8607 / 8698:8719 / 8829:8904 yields 1.59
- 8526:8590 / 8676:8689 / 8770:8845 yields 0.21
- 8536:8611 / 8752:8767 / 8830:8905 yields 0.92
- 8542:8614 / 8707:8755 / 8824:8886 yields 3.39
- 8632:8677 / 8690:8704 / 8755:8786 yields 0.52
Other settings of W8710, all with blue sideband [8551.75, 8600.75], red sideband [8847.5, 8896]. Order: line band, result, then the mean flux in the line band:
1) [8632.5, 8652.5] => 0.043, 1.78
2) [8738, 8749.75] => 0.087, 1.68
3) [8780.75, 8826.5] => 0.061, 1.71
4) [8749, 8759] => 0.077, 1.7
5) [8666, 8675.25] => 0.070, 1.73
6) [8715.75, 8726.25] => 0.114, 1.65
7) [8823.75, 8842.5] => -0.003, 1.81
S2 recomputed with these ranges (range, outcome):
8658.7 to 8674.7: 1.74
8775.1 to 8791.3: 1.66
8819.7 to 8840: 1.8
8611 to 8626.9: 1.76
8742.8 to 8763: 1.72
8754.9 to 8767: 1.69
